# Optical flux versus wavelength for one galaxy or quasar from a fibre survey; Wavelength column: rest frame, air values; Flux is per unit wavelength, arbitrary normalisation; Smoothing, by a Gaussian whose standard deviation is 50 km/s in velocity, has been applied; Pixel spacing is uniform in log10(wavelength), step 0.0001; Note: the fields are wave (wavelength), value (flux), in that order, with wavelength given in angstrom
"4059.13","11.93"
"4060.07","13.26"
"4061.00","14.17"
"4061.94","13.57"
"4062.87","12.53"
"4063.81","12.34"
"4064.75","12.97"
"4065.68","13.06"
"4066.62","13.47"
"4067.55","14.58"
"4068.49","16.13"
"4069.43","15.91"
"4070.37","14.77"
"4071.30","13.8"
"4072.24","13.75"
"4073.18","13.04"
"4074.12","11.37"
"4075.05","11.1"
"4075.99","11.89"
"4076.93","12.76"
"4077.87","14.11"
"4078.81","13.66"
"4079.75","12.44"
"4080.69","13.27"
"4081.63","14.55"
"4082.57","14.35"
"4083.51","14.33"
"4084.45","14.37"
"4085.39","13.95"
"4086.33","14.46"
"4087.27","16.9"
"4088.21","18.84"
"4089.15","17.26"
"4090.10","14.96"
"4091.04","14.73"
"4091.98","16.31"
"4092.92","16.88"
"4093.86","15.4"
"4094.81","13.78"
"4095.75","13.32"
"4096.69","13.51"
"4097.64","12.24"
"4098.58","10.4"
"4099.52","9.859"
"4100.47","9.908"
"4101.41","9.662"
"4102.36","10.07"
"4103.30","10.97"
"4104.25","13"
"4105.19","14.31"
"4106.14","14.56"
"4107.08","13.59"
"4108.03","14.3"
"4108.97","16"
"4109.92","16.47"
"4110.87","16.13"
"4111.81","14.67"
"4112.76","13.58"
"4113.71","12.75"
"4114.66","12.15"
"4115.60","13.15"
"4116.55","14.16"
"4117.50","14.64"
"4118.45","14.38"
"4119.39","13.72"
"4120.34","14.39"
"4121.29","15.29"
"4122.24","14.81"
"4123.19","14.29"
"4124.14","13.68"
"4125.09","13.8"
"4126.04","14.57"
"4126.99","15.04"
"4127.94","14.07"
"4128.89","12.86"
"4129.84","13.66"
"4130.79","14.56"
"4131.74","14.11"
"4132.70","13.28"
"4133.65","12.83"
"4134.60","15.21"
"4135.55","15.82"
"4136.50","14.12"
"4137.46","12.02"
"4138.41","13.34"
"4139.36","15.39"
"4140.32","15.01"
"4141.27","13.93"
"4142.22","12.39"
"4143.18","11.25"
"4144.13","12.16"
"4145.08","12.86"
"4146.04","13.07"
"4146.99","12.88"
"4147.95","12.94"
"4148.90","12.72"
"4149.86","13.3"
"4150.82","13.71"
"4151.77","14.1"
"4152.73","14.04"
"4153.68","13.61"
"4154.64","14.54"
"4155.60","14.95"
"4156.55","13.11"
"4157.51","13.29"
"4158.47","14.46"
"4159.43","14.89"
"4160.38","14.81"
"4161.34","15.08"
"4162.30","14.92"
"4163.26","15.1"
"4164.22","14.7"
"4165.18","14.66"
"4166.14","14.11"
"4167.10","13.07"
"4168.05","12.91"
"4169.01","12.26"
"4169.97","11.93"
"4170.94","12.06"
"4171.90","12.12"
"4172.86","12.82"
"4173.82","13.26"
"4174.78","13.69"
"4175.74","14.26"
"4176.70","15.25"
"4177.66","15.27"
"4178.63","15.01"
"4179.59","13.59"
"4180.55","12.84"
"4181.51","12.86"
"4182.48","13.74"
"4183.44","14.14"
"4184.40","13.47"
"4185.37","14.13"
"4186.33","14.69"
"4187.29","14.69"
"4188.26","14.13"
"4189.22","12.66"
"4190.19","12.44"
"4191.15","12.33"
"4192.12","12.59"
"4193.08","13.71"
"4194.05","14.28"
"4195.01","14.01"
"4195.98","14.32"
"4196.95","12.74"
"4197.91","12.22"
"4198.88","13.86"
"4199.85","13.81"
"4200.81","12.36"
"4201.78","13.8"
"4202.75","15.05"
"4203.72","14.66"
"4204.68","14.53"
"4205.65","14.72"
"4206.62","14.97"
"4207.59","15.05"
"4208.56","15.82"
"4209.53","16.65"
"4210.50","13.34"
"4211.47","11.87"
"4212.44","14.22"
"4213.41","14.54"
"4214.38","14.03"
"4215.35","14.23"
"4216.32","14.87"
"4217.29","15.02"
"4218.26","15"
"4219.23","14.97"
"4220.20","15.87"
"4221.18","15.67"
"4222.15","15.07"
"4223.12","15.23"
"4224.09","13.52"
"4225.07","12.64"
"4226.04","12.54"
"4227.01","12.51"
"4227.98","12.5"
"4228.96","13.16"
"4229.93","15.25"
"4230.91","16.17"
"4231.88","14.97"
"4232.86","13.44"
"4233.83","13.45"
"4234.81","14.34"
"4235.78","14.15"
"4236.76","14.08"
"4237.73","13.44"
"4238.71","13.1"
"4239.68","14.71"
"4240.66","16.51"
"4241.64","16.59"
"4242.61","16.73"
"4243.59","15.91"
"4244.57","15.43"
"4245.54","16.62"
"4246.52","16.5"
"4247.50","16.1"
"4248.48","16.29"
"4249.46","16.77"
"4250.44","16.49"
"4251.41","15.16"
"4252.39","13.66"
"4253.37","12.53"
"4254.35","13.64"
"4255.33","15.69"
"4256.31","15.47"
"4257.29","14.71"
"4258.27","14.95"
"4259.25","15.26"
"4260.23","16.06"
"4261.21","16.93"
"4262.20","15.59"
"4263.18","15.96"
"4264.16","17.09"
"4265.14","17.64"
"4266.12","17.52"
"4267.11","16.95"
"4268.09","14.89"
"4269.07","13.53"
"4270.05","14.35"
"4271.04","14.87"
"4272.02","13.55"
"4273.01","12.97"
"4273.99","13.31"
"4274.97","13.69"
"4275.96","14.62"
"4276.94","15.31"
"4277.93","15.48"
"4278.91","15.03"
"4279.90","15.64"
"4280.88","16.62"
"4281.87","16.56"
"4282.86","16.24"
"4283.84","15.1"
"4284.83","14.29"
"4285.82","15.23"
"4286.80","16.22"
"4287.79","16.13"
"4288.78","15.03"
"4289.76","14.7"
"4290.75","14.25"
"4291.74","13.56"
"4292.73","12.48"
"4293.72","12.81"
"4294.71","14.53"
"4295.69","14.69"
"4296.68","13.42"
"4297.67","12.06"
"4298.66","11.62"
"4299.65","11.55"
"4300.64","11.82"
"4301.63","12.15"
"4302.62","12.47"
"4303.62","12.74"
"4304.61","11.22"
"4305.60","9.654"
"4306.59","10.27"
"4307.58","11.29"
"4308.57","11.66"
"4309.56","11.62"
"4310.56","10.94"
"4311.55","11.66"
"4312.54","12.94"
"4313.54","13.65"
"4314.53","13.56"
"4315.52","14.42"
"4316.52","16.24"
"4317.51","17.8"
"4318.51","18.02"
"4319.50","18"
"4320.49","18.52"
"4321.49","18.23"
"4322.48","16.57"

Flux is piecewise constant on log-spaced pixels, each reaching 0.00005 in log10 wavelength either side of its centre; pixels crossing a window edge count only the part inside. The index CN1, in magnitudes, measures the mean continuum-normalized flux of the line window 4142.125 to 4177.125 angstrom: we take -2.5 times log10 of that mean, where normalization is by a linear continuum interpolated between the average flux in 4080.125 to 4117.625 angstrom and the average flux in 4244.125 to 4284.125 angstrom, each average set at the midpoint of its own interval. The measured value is 0.07 mag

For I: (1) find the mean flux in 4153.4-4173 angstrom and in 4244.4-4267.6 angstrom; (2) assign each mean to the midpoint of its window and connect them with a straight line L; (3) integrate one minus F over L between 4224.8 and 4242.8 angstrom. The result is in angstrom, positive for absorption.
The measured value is 1.3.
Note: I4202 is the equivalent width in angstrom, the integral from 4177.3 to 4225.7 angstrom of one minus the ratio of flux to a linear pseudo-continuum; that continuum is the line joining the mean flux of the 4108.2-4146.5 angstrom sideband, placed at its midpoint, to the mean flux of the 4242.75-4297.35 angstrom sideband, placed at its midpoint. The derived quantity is 1.7 angstrom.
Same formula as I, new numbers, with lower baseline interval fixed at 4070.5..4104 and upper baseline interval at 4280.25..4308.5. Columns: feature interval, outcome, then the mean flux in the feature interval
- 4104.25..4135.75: -1.7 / 14.2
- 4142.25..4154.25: 0.4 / 13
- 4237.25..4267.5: -4.9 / 15.7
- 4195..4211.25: -0.8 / 14.2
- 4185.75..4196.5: -0.1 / 13.6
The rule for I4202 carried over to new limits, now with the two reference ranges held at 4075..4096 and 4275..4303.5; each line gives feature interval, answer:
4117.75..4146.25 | 1.2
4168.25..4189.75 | 1.3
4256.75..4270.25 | -1.5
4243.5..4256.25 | -1.0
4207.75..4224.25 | -0.4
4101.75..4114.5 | 0.7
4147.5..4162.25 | 0.5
